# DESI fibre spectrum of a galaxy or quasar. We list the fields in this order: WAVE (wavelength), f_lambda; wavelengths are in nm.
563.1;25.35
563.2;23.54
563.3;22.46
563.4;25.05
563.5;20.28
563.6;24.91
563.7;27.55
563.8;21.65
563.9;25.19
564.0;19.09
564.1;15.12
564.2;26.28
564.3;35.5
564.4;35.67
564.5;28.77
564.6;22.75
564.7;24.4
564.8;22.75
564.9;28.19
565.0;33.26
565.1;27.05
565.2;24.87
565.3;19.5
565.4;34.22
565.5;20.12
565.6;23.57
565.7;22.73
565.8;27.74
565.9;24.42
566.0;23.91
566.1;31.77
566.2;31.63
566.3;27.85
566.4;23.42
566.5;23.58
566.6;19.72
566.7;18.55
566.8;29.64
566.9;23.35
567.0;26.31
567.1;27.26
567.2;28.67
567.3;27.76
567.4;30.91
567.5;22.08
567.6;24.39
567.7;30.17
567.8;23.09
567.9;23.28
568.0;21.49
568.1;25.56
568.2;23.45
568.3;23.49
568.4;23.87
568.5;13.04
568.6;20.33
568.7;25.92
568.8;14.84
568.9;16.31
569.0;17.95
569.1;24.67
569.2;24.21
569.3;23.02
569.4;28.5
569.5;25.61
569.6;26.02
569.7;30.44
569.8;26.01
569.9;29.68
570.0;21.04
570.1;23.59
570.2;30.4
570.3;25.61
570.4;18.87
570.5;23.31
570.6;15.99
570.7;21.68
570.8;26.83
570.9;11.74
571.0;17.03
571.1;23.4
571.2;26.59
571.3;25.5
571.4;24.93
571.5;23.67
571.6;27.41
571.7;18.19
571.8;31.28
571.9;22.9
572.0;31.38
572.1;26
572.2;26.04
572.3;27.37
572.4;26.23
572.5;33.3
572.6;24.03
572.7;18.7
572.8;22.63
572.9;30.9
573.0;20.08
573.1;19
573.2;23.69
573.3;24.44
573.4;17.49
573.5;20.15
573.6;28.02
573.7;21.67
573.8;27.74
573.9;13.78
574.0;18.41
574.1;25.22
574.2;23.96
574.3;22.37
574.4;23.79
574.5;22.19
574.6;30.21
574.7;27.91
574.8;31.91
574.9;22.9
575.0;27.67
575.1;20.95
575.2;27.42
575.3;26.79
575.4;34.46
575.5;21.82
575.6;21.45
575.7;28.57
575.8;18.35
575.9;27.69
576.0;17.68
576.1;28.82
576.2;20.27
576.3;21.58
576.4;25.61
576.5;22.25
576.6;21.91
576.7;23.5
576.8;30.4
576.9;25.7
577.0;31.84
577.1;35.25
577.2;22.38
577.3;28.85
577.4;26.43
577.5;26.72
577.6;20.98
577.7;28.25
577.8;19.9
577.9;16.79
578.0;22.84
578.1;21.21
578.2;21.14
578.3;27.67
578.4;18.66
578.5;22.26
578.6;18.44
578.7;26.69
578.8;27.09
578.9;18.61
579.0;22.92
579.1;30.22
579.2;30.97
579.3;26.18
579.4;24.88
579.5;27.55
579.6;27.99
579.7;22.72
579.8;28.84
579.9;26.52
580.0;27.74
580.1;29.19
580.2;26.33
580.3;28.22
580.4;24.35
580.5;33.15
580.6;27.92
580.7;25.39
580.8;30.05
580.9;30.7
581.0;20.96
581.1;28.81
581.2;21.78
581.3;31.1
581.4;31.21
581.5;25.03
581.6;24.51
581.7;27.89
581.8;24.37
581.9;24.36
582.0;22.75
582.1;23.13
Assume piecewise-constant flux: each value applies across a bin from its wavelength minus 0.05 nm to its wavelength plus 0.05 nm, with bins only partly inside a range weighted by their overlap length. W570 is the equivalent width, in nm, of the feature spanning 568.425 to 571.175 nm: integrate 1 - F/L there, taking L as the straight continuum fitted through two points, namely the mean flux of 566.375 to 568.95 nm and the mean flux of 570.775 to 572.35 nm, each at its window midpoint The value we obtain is 0.17 nm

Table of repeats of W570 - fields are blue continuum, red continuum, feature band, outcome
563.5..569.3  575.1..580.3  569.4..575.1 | 0.142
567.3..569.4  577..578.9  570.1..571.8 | 0.024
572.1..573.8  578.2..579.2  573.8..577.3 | -0.136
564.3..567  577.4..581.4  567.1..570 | 0.208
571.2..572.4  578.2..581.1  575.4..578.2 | 0.170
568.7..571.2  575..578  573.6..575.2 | 0.001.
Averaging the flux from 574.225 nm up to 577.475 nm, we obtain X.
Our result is 25.6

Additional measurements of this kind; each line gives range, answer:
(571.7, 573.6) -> 24.7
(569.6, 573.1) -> 24.4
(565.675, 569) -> 24.2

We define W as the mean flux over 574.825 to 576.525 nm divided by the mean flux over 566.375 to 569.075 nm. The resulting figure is 1.05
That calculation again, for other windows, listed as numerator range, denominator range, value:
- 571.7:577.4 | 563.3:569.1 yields 1.01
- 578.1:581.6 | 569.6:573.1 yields 1.07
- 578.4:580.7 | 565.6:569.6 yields 1.08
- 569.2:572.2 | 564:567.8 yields 0.94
